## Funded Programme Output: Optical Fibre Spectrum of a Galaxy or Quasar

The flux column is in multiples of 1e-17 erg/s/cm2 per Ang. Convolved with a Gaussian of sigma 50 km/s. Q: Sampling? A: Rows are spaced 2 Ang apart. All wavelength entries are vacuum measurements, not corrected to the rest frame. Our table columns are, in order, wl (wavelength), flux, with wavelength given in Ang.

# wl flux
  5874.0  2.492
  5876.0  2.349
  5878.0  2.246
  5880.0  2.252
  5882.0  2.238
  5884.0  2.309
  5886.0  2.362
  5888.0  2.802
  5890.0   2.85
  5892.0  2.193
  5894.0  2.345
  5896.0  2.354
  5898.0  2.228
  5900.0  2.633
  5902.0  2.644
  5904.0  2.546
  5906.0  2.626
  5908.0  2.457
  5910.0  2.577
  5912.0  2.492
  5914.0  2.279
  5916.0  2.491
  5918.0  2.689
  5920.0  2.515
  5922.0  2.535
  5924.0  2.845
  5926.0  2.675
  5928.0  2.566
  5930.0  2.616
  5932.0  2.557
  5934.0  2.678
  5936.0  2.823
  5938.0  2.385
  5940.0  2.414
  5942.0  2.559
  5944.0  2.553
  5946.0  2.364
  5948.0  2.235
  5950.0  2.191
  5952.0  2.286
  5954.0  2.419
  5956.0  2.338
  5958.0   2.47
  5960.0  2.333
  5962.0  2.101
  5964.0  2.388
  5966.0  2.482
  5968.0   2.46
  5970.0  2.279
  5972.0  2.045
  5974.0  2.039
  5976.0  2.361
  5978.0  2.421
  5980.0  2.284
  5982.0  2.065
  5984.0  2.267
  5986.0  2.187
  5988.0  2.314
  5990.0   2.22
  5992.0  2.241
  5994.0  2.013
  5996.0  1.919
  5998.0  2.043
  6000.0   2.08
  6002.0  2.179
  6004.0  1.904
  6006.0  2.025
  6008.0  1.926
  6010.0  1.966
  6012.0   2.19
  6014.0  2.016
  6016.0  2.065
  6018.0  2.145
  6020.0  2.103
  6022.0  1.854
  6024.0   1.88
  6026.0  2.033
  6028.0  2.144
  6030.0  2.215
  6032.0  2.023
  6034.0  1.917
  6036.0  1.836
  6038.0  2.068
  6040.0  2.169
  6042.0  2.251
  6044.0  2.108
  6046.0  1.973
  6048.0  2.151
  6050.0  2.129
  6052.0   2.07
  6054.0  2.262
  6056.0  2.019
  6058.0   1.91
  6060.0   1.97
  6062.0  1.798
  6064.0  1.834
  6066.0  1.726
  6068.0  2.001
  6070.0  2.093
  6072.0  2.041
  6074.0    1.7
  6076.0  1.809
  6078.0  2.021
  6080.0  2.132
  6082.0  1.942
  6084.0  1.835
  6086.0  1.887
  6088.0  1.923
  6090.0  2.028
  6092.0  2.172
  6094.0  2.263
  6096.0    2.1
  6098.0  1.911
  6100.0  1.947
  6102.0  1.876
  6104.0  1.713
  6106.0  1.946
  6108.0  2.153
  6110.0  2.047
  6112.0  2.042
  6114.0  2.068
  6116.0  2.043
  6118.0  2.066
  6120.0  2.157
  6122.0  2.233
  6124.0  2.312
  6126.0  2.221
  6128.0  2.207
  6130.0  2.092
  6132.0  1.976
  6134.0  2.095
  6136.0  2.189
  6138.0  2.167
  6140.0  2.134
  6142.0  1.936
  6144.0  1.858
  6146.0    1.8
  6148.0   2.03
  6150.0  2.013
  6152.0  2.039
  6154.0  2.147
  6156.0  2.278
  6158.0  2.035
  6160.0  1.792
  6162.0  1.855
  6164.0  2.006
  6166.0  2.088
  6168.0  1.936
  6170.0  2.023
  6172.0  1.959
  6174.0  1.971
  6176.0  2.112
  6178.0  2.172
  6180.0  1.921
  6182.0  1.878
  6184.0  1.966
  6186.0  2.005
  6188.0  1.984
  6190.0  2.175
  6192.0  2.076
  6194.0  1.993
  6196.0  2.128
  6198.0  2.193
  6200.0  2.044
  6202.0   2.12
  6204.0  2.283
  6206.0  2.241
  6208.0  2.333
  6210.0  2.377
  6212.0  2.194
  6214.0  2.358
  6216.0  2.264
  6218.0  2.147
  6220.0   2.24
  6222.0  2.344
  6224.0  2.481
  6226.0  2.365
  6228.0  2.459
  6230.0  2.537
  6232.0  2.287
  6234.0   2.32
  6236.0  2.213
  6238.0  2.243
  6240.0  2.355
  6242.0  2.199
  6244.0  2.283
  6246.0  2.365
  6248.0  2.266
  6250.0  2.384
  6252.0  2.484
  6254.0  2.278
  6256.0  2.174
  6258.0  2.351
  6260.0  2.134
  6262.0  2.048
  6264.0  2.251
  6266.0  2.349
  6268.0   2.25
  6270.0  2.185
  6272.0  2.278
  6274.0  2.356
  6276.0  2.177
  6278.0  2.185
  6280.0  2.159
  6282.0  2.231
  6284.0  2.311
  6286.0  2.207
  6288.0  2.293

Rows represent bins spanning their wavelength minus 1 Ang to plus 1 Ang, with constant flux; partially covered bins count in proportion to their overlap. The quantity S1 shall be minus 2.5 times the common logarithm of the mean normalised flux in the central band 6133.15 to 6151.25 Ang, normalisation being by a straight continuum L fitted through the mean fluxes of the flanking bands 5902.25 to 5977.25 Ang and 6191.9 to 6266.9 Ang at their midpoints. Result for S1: 0.15 mag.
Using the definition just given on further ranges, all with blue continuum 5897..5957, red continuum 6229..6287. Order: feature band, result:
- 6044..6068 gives 0.21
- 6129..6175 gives 0.16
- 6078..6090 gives 0.22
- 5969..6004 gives 0.14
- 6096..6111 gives 0.22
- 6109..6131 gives 0.11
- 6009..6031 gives 0.19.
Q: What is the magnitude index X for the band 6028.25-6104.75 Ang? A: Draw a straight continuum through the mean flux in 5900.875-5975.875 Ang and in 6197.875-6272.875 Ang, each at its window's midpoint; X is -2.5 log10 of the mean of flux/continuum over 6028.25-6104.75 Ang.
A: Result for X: 0.19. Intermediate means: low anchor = 2.46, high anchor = 2.28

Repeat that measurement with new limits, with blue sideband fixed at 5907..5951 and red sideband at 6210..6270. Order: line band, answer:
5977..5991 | 0.106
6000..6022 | 0.202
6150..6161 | 0.150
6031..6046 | 0.192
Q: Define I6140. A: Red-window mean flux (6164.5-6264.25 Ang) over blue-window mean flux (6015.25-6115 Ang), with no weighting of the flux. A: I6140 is 1.10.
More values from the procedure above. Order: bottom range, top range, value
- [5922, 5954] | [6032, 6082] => 0.80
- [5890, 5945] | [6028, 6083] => 0.79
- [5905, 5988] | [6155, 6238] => 0.89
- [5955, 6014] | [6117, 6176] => 0.94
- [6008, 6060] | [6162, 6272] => 1.07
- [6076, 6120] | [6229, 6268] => 1.14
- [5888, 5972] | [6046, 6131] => 0.82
